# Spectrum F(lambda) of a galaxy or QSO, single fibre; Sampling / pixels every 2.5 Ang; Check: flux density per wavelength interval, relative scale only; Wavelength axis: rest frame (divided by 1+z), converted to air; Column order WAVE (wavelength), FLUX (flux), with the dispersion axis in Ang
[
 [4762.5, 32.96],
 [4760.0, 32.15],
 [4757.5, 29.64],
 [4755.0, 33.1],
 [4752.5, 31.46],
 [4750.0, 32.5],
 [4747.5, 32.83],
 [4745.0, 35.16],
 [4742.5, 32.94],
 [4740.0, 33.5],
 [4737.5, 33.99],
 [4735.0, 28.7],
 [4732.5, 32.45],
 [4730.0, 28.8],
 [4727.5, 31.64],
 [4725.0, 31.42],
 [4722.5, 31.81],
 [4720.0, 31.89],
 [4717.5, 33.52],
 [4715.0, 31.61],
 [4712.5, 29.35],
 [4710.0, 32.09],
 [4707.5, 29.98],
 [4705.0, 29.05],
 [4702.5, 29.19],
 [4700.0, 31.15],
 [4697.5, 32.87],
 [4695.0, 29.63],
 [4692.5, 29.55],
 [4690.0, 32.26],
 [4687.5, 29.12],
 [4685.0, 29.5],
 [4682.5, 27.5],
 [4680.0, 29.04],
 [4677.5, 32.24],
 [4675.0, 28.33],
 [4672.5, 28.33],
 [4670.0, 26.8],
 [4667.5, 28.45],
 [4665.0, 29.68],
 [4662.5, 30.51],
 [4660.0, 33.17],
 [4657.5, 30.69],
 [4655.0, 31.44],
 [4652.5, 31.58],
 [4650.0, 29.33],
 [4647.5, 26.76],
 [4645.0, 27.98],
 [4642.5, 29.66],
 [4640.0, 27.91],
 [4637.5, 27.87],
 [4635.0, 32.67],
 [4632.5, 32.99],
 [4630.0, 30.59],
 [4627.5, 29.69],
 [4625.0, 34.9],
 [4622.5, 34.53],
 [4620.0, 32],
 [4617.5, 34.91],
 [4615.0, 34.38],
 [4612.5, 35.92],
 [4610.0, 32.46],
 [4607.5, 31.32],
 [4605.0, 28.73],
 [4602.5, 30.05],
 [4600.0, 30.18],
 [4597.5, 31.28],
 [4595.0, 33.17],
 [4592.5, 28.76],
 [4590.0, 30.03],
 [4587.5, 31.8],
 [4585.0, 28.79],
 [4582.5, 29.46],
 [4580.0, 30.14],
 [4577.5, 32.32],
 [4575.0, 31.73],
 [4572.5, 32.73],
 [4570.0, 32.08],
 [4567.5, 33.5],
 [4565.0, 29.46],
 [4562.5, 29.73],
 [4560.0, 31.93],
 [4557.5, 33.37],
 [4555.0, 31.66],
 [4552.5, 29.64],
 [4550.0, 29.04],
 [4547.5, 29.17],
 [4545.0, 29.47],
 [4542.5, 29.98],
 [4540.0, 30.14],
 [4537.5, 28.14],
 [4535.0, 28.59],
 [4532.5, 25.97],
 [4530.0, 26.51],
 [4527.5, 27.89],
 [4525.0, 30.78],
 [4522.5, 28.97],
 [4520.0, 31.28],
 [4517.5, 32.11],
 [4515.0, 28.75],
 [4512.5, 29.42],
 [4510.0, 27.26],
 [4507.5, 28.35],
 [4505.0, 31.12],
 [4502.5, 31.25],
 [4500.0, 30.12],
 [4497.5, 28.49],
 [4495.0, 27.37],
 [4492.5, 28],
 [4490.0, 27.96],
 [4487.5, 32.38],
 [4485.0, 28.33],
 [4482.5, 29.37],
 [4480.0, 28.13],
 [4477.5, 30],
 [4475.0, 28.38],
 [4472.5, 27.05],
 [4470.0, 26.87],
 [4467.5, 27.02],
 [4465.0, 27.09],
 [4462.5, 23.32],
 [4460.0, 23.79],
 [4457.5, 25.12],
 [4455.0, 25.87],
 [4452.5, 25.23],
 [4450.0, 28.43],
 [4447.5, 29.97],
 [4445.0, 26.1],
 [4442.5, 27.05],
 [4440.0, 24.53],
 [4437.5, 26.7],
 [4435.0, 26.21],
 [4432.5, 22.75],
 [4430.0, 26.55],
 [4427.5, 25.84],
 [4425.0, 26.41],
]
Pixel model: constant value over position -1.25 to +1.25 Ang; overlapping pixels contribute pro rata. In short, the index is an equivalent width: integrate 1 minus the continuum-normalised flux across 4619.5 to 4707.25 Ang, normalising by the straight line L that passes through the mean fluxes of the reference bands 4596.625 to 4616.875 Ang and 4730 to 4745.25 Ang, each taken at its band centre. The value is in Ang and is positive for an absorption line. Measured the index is 5.2 Ang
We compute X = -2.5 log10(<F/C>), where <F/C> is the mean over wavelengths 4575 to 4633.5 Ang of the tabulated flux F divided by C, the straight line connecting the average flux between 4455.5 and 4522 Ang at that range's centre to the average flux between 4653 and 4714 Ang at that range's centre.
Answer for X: -0.082 mag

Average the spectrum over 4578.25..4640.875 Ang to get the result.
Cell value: 31.4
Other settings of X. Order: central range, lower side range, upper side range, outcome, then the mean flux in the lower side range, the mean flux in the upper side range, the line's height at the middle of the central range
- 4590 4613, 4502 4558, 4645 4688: -0.06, 29.4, 29.5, 29.5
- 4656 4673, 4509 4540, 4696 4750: 0.04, 28.9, 31.6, 30.8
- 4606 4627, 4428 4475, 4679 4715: -0.17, 26.1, 30.1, 28.8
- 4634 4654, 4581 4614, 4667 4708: 0.04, 30.9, 29.6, 30.2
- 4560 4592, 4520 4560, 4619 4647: -0.04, 29.4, 30.9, 30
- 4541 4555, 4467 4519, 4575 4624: 0.02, 29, 31.6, 30.3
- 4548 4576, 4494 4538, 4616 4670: -0.06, 29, 30.7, 29.7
